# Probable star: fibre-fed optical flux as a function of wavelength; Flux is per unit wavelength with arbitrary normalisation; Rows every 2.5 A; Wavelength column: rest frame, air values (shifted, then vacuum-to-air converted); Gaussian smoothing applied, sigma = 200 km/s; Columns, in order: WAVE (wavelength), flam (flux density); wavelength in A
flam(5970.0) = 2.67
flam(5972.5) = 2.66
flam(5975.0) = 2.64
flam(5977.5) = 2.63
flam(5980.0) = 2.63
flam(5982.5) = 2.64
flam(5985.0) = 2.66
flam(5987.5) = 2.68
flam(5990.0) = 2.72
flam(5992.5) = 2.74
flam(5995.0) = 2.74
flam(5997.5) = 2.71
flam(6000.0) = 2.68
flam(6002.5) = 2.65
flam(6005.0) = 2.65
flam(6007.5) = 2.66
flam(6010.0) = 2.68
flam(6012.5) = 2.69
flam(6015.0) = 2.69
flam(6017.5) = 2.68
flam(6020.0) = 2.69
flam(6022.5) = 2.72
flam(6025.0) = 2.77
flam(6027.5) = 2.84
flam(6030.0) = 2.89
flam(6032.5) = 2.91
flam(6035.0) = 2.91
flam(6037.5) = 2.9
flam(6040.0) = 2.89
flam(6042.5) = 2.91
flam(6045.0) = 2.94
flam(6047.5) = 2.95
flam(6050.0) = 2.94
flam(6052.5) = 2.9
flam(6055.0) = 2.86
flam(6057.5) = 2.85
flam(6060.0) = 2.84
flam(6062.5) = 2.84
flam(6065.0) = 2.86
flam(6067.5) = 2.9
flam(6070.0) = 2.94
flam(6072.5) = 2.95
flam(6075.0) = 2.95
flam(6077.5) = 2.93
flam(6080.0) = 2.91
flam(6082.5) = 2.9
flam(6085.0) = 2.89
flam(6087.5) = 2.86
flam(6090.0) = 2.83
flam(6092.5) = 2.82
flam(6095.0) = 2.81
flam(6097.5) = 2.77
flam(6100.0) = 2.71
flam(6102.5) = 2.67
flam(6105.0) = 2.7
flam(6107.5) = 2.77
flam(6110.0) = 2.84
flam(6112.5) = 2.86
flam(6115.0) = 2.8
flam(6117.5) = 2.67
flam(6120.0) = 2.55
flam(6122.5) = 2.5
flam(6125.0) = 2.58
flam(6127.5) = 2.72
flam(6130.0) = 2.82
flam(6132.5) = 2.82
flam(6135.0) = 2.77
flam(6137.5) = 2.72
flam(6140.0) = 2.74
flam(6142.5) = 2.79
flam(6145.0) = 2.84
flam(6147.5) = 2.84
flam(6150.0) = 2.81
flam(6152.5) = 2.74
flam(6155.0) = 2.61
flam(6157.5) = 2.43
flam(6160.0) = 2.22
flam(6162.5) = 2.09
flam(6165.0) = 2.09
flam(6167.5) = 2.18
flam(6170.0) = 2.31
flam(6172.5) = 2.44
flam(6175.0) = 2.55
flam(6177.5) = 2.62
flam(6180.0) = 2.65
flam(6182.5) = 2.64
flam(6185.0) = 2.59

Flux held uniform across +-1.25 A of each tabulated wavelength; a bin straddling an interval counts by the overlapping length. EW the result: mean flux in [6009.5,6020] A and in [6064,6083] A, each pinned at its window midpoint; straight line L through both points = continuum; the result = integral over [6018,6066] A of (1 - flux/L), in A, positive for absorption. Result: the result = -1.2 A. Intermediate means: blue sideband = 2.69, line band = 2.86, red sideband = 2.92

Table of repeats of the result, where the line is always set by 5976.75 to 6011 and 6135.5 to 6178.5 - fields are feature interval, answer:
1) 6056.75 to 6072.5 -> -1.59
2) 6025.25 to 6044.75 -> -1.83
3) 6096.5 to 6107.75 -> -0.60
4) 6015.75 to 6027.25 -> -0.31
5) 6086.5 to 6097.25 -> -0.96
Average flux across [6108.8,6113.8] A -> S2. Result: 2.85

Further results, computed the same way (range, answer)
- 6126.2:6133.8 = 2.79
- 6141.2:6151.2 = 2.82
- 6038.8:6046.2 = 2.91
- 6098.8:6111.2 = 2.74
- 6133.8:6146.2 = 2.77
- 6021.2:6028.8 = 2.78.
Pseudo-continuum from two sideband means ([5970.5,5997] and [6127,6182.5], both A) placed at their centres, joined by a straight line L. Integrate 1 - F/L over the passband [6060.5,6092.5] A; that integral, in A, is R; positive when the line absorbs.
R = -3.3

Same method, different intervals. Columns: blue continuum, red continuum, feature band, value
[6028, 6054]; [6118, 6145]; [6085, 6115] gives -0.1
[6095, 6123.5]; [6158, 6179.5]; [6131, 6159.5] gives -2.8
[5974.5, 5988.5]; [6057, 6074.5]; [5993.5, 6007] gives 0.1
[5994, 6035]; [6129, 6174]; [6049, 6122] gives -4.9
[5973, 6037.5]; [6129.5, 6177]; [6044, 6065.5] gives -1.8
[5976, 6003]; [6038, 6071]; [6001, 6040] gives 0.3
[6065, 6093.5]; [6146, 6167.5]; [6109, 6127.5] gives 0.0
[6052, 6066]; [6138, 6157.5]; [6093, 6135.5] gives 0.9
